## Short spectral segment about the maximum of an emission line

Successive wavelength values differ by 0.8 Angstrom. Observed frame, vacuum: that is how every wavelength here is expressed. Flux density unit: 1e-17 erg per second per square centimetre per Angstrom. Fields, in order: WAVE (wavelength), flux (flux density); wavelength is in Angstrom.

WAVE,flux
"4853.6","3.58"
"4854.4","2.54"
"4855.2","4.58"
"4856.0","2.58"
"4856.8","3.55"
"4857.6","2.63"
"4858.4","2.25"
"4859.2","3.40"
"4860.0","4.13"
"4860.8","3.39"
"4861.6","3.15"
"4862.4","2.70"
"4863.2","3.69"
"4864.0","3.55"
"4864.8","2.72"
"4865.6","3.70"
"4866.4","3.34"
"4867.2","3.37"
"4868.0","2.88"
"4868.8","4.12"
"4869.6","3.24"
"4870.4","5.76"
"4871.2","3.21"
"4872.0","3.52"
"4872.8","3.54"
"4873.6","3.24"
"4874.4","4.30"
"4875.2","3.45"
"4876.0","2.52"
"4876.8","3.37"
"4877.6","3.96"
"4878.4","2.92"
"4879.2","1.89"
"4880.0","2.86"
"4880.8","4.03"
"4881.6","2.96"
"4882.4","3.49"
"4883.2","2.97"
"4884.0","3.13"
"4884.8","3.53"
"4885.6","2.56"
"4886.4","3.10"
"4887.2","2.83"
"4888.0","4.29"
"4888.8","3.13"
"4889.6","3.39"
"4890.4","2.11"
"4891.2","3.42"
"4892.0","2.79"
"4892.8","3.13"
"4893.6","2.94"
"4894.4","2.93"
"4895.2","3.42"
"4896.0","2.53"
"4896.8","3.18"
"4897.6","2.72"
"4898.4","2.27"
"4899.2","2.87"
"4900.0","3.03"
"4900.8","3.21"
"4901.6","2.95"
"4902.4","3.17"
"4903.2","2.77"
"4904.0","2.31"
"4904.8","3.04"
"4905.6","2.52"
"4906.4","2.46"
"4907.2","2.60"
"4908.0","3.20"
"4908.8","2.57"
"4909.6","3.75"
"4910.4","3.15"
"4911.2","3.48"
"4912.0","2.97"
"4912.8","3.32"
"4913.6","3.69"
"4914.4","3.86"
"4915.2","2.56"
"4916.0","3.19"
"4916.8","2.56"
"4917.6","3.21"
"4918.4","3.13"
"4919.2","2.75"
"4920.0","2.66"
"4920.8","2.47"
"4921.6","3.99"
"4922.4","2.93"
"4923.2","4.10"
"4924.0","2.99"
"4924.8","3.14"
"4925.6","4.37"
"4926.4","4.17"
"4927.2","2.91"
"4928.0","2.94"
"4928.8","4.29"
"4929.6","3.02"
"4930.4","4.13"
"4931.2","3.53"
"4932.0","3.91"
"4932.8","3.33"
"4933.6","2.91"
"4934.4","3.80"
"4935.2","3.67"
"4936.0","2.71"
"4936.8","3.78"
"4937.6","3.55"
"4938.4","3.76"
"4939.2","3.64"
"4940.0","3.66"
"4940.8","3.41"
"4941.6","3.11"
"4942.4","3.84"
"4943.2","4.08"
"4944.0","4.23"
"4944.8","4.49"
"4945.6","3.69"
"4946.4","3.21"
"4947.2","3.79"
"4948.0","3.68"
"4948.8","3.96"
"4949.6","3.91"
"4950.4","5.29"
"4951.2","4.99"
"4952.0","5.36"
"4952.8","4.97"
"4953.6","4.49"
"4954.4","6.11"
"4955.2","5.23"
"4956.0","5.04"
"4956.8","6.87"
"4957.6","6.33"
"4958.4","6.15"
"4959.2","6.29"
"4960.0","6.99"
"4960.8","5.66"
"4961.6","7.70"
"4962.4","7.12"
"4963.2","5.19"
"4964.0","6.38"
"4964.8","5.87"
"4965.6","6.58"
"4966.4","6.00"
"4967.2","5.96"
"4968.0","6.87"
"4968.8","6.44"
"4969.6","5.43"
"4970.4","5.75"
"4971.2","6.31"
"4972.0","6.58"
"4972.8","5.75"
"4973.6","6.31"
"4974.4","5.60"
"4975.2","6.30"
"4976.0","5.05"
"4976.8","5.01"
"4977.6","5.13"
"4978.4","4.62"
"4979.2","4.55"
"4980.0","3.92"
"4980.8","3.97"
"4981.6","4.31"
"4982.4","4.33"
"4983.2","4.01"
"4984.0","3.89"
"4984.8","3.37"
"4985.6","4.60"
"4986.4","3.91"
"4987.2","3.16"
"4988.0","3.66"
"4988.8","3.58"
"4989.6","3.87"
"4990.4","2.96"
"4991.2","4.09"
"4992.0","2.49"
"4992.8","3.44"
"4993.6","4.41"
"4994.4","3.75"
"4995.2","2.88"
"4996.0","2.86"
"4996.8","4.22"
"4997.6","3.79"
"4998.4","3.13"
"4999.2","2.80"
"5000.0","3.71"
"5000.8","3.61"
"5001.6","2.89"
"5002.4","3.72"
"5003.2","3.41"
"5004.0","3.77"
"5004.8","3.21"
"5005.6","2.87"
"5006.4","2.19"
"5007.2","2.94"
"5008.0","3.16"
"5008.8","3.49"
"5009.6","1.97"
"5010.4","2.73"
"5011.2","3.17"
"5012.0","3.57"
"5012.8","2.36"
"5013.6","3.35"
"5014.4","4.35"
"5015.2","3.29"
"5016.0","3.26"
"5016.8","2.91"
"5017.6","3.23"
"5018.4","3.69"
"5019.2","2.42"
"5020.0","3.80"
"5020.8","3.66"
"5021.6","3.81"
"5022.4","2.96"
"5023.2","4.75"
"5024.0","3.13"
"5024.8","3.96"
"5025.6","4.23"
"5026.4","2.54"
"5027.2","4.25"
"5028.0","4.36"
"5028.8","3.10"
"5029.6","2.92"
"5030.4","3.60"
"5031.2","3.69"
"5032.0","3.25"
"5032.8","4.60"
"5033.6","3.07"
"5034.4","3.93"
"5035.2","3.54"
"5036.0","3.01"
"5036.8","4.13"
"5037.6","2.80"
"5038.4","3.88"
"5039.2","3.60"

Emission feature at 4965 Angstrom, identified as Mg II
